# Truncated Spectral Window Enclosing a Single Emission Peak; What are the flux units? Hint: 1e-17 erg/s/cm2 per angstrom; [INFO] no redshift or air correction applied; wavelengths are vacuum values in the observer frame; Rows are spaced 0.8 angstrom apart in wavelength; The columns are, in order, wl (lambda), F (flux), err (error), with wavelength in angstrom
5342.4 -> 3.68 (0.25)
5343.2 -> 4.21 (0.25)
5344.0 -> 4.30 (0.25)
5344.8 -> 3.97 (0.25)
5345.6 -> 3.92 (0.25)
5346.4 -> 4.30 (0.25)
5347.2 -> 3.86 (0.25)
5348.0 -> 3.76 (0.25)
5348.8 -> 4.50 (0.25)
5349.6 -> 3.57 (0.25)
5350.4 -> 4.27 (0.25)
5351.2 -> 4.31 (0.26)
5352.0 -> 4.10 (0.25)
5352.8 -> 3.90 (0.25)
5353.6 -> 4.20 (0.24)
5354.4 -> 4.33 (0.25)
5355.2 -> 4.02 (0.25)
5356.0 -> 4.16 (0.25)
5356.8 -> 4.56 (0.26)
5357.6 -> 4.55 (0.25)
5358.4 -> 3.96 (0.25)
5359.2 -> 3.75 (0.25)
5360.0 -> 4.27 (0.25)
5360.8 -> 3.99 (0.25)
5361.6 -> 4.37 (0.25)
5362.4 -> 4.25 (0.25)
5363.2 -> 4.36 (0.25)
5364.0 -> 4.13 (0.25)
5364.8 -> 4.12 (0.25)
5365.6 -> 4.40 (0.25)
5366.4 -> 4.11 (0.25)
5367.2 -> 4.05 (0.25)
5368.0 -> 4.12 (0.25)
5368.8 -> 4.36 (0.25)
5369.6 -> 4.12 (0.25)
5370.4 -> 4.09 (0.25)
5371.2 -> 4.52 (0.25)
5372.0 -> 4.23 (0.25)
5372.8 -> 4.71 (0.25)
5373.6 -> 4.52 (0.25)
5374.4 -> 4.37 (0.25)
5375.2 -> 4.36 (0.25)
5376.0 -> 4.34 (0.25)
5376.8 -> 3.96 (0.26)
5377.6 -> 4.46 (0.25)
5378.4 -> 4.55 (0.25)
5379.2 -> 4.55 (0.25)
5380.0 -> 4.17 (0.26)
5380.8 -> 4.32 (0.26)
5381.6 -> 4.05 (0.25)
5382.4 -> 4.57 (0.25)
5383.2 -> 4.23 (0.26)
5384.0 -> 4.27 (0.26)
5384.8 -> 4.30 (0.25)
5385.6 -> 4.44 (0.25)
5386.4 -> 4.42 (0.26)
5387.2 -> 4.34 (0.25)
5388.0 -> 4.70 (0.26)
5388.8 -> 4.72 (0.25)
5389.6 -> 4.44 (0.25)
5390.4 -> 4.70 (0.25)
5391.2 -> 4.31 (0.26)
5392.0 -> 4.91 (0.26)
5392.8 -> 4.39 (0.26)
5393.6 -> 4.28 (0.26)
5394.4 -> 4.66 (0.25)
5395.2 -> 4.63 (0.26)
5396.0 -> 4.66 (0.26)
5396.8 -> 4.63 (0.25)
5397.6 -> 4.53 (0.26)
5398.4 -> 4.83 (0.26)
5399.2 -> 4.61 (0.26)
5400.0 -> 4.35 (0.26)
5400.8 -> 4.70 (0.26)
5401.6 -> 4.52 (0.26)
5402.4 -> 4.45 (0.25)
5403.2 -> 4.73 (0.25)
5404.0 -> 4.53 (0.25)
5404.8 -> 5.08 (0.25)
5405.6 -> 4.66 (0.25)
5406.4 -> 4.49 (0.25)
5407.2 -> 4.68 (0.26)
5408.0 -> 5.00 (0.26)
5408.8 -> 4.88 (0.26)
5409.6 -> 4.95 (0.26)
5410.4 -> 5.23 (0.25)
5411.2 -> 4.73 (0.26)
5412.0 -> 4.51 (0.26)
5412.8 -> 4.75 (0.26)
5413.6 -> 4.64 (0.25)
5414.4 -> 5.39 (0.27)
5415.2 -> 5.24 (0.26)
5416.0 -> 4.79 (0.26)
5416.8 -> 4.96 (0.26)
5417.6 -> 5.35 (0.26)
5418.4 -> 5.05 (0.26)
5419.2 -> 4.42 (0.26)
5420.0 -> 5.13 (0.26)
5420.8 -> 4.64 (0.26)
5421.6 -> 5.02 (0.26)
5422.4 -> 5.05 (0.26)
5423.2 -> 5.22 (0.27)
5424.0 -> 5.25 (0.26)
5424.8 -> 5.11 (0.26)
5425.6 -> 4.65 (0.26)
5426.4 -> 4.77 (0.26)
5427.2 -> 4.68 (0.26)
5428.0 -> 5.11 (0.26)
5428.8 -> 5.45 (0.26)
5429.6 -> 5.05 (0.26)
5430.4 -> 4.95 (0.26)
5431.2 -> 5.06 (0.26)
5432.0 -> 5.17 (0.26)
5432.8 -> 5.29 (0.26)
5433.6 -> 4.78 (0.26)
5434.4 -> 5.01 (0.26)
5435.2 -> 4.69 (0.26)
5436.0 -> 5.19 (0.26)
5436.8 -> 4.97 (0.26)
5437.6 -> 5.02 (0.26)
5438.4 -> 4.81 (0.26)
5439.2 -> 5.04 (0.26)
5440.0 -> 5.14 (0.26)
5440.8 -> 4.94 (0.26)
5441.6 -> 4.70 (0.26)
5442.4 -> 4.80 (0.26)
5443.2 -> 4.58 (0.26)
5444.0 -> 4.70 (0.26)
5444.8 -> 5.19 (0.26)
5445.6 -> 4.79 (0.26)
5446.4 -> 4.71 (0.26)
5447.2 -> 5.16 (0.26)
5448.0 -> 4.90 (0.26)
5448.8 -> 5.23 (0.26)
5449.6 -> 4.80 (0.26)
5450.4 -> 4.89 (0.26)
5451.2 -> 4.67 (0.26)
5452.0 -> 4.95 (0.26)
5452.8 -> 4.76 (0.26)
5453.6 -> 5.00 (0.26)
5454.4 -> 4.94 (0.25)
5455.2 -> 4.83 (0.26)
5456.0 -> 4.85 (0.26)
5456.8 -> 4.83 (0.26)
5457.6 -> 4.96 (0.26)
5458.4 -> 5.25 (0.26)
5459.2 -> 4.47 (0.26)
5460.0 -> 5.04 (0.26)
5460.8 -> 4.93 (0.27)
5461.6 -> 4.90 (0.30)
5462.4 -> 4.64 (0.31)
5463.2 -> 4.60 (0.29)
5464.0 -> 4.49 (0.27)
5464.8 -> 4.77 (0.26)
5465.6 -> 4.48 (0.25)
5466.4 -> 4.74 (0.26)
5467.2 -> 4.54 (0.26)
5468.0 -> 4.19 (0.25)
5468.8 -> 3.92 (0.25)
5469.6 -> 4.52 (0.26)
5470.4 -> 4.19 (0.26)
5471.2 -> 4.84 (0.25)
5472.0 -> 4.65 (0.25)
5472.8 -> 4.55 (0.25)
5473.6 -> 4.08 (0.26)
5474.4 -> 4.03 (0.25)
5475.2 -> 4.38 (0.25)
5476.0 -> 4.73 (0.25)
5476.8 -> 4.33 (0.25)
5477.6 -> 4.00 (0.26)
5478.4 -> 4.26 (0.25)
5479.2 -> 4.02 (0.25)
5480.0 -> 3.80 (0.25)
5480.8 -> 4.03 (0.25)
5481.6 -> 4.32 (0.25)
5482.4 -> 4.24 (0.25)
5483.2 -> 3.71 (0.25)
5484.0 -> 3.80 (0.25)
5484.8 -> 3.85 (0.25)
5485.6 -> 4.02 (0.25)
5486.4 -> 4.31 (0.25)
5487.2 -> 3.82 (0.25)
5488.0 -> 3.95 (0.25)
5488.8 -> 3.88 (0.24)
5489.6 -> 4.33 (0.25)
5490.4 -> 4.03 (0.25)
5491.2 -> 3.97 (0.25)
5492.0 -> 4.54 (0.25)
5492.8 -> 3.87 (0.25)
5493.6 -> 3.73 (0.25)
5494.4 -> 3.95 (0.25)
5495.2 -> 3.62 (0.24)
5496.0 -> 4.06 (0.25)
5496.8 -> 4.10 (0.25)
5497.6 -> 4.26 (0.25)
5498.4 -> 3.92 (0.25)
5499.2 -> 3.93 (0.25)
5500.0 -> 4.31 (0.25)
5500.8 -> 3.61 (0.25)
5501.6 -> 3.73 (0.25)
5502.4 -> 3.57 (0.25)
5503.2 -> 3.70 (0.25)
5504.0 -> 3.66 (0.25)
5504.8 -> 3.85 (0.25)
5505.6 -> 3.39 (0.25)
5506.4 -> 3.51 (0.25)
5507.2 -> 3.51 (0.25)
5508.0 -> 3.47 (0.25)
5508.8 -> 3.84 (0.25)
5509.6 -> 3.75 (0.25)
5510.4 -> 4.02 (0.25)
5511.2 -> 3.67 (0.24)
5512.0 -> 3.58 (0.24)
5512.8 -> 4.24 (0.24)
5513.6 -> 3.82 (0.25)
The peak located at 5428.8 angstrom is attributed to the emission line C III]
